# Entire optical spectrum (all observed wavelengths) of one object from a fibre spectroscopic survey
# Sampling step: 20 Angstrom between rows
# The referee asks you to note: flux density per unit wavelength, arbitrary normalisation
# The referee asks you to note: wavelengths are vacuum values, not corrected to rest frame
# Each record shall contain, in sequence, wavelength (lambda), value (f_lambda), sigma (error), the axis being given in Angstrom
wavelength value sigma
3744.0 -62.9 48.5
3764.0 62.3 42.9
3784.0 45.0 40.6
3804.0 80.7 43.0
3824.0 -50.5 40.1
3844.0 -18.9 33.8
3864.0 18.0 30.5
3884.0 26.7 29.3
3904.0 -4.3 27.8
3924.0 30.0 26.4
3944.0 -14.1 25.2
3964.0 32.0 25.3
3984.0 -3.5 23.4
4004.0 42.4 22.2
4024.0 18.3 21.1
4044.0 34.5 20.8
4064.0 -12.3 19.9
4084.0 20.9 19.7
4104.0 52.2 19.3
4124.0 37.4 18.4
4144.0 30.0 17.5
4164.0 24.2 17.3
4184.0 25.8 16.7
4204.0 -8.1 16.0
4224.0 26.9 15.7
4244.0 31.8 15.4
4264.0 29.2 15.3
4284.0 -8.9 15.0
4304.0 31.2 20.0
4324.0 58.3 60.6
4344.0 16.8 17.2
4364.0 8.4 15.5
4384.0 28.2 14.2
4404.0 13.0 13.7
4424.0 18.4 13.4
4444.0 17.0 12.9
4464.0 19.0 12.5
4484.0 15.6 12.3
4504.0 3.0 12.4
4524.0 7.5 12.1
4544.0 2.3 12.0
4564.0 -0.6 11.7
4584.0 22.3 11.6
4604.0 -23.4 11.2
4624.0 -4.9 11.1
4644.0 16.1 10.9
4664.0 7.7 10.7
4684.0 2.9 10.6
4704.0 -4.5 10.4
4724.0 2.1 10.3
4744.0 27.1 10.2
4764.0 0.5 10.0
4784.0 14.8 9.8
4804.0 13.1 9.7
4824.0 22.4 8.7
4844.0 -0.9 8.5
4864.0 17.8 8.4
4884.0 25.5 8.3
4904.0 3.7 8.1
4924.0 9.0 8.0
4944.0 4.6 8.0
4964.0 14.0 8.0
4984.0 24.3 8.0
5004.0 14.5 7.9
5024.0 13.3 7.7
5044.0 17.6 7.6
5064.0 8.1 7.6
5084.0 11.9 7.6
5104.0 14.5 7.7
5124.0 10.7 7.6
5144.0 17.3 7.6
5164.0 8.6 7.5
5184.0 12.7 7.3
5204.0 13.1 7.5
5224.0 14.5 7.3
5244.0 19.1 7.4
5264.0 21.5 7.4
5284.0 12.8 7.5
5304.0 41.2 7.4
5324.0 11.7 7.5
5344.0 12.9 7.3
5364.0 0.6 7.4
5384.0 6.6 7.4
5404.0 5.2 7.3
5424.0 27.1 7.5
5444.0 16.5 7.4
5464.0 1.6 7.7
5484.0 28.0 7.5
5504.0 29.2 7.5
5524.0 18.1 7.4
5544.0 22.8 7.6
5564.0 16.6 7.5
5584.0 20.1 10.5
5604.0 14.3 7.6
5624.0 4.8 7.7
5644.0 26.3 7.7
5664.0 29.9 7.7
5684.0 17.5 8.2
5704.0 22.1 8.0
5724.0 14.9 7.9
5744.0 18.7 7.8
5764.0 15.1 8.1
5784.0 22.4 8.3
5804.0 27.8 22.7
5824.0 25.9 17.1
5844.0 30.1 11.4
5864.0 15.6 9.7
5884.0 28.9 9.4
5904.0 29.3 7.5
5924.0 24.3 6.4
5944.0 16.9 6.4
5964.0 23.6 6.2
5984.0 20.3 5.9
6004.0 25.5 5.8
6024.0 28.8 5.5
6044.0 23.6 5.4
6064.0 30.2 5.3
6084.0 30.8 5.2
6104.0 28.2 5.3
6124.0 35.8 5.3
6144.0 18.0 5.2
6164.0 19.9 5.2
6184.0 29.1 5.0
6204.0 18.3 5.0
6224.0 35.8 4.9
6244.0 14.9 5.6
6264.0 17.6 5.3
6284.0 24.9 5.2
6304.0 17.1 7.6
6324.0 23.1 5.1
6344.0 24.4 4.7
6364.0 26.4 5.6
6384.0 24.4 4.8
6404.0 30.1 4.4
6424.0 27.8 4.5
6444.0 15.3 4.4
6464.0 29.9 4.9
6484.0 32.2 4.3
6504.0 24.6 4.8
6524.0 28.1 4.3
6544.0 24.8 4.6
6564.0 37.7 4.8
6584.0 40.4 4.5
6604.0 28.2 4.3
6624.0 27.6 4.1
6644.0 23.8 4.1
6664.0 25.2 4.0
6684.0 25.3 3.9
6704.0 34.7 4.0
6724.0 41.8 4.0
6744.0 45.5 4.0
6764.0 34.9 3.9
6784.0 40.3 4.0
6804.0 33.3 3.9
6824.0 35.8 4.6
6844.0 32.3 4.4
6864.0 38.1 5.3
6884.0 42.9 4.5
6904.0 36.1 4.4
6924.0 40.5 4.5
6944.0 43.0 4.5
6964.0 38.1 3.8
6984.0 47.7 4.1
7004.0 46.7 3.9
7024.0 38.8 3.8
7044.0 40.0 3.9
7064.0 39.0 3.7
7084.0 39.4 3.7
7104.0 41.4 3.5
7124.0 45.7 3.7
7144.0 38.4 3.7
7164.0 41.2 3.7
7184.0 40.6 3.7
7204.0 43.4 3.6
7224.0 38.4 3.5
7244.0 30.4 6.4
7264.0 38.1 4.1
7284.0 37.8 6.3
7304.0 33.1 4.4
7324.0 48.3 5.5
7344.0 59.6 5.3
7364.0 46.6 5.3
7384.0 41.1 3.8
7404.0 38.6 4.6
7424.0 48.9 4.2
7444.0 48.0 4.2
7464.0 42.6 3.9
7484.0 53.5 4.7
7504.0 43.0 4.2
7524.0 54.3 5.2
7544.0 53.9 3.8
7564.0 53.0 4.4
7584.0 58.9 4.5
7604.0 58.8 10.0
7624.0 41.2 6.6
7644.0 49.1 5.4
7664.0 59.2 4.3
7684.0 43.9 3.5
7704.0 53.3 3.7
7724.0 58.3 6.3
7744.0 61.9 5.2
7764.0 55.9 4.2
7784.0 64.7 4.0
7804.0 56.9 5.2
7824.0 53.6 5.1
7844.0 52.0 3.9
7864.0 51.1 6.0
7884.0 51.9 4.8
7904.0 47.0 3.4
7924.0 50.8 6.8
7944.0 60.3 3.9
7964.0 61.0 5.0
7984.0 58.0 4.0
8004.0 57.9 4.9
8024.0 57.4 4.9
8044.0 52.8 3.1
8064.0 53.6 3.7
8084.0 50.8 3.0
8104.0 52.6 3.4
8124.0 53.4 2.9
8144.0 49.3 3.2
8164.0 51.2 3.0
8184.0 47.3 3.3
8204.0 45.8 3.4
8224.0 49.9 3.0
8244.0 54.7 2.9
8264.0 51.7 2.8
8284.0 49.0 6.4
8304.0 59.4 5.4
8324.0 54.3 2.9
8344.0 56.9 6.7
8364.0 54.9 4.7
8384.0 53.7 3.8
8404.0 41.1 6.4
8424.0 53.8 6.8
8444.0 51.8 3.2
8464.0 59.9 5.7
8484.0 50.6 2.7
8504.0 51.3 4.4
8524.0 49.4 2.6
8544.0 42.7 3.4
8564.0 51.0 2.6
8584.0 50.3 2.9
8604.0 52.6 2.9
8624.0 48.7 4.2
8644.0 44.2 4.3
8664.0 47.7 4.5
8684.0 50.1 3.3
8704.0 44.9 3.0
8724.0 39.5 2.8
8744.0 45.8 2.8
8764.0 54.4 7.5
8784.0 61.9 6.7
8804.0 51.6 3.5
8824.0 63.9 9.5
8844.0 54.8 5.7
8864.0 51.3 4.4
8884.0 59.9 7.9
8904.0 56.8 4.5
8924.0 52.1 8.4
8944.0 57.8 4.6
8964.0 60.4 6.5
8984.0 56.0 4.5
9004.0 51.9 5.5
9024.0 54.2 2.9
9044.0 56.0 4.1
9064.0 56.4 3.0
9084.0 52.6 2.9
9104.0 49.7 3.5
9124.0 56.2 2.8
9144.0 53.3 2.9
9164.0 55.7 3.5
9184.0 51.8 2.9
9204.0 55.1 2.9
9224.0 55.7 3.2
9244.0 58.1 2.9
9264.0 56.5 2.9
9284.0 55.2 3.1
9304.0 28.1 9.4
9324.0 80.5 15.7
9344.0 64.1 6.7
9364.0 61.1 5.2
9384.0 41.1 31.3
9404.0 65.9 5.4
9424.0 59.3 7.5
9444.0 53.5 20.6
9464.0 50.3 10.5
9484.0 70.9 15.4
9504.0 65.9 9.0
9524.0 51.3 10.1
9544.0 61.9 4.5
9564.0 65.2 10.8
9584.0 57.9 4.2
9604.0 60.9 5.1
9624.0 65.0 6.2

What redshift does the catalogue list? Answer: 0.68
